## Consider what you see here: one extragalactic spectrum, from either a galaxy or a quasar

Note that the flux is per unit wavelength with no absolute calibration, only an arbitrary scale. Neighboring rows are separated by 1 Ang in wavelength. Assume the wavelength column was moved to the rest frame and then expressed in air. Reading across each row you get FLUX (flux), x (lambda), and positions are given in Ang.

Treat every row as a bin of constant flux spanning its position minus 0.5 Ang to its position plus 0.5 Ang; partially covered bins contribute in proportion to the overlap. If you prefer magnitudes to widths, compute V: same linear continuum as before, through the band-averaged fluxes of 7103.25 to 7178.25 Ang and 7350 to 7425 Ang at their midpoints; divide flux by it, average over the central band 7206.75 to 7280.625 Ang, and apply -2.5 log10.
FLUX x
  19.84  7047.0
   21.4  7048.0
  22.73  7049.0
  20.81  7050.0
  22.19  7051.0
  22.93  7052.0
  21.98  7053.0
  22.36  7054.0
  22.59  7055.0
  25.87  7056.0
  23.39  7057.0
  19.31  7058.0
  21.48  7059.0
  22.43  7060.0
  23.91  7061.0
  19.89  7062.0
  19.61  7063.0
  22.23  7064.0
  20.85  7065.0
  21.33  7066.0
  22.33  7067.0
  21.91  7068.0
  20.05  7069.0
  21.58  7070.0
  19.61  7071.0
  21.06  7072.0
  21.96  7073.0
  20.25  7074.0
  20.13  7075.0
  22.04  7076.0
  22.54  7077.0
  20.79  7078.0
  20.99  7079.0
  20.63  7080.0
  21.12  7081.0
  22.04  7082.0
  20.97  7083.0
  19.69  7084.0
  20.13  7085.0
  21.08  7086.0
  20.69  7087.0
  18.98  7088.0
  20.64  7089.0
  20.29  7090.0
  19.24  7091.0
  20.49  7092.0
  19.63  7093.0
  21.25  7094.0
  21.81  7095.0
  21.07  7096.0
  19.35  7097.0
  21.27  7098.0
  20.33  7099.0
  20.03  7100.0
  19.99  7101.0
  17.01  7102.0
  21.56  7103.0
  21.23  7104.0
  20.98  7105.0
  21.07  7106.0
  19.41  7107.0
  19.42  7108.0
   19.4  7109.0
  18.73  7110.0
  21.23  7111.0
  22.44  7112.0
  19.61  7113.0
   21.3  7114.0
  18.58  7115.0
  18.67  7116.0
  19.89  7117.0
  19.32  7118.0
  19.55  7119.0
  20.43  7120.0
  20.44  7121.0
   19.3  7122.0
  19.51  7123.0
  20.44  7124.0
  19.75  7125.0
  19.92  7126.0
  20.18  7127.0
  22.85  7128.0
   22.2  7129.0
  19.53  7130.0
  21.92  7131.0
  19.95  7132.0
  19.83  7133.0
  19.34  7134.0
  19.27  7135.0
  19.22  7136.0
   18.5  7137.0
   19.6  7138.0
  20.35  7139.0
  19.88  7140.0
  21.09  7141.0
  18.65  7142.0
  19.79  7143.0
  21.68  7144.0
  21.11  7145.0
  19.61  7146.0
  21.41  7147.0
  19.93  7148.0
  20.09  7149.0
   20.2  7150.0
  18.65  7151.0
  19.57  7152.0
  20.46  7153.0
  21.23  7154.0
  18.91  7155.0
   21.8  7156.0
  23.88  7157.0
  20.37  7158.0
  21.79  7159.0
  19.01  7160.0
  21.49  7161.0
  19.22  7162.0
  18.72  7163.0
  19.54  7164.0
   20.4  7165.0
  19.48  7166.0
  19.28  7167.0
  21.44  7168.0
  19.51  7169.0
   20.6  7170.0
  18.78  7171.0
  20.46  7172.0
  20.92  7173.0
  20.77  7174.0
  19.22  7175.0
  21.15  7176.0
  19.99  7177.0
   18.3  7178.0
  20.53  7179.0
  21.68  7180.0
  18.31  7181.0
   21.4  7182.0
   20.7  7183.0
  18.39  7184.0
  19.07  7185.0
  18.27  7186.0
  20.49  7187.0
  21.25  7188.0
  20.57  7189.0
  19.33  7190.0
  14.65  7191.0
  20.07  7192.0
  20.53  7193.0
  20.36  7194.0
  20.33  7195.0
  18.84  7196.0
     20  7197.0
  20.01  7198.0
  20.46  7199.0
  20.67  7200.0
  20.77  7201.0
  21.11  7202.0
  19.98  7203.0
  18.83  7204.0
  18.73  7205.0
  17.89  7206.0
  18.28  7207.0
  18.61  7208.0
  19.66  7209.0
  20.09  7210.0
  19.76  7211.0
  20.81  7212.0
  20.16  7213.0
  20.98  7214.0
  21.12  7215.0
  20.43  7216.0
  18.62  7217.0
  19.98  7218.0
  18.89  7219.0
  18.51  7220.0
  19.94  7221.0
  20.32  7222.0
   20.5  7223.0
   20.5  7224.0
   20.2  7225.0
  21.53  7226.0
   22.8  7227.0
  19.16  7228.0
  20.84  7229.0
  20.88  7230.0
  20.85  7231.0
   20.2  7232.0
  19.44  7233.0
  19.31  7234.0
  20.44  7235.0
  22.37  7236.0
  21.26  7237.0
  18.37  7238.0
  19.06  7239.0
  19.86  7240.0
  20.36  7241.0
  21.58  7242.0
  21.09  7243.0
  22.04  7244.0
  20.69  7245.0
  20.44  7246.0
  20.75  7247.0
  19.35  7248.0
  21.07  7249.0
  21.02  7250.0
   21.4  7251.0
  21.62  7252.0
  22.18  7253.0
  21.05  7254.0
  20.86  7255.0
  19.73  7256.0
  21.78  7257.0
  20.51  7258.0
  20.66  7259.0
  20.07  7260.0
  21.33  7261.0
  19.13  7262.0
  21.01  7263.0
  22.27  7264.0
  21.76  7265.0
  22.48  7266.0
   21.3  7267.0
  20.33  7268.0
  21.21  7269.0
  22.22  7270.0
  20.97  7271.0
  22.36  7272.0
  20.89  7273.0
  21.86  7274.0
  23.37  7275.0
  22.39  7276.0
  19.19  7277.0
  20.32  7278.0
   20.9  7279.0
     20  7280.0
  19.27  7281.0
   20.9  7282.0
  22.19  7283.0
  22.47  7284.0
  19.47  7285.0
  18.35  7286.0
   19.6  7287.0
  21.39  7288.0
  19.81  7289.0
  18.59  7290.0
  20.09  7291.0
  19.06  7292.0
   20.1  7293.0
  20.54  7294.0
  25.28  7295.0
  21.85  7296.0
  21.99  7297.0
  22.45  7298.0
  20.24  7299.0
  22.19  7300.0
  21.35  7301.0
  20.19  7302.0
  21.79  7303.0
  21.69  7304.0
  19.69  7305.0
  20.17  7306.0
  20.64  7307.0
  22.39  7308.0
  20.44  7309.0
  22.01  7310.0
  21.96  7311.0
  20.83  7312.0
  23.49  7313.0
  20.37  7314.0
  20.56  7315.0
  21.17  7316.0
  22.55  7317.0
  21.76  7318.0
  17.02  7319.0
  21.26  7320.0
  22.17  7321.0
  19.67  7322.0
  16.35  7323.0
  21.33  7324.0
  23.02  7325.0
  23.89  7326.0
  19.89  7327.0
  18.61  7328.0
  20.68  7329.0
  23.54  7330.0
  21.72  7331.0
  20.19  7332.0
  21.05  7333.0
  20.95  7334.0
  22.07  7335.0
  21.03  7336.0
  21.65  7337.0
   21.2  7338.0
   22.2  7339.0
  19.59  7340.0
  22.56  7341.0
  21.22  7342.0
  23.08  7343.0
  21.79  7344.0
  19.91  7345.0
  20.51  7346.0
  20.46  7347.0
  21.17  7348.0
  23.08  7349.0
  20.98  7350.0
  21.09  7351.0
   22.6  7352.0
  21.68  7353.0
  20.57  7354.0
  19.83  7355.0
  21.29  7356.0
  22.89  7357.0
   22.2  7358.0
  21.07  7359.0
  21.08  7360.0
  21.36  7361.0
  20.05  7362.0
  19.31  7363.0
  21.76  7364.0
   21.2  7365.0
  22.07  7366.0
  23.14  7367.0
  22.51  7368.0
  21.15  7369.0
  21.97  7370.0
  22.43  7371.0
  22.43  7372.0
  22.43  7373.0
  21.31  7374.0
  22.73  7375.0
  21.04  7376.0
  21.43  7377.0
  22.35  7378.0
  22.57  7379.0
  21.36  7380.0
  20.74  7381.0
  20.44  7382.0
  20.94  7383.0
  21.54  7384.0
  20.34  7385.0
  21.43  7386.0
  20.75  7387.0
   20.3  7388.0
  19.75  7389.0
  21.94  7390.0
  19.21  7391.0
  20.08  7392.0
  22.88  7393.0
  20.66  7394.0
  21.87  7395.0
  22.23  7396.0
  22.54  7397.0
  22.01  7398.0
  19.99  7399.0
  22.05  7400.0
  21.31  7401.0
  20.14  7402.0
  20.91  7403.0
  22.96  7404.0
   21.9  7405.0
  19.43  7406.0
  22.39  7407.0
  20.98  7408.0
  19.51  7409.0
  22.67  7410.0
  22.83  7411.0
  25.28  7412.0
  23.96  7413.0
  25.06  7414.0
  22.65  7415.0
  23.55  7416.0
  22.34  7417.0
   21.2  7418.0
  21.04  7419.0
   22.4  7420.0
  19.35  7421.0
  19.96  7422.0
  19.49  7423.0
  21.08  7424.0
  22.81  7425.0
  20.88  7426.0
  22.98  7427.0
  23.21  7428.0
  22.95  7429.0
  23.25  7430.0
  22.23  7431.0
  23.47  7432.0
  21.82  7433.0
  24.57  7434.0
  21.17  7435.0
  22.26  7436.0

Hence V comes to 0.005 mag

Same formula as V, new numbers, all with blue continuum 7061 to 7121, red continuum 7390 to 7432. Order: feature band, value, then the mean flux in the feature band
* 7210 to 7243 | 0.04 mag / 20.3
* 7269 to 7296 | 0.02 mag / 20.9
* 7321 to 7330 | 0.04 mag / 20.7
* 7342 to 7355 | 0.01 mag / 21.3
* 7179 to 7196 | 0.06 mag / 19.7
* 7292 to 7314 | 0.00 mag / 21.4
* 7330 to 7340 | 0.01 mag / 21.4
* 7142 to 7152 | 0.03 mag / 20.2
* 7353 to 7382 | 0.00 mag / 21.6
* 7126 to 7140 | 0.03 mag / 20.2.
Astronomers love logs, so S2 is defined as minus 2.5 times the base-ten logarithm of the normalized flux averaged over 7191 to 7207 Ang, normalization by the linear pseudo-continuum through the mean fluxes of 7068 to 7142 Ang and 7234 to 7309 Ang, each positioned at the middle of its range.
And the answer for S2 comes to 0.05 mag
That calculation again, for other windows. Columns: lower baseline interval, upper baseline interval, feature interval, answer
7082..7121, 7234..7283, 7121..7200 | 0.02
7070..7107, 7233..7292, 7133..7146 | 0.04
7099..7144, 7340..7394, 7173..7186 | 0.02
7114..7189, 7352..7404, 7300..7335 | 0.00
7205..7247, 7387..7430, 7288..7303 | -0.01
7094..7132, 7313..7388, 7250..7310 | 0.00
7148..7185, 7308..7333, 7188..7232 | 0.03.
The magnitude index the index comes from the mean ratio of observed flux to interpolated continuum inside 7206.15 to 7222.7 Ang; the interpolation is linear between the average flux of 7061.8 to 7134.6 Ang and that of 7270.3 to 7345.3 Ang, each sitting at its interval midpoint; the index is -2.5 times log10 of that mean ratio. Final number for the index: 0.06 mag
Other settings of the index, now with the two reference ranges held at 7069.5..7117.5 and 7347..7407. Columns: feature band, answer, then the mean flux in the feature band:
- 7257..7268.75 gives 0.000 mag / 21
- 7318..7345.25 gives 0.010 mag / 21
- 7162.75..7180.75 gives 0.036 mag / 20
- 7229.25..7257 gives 0.015 mag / 20.7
